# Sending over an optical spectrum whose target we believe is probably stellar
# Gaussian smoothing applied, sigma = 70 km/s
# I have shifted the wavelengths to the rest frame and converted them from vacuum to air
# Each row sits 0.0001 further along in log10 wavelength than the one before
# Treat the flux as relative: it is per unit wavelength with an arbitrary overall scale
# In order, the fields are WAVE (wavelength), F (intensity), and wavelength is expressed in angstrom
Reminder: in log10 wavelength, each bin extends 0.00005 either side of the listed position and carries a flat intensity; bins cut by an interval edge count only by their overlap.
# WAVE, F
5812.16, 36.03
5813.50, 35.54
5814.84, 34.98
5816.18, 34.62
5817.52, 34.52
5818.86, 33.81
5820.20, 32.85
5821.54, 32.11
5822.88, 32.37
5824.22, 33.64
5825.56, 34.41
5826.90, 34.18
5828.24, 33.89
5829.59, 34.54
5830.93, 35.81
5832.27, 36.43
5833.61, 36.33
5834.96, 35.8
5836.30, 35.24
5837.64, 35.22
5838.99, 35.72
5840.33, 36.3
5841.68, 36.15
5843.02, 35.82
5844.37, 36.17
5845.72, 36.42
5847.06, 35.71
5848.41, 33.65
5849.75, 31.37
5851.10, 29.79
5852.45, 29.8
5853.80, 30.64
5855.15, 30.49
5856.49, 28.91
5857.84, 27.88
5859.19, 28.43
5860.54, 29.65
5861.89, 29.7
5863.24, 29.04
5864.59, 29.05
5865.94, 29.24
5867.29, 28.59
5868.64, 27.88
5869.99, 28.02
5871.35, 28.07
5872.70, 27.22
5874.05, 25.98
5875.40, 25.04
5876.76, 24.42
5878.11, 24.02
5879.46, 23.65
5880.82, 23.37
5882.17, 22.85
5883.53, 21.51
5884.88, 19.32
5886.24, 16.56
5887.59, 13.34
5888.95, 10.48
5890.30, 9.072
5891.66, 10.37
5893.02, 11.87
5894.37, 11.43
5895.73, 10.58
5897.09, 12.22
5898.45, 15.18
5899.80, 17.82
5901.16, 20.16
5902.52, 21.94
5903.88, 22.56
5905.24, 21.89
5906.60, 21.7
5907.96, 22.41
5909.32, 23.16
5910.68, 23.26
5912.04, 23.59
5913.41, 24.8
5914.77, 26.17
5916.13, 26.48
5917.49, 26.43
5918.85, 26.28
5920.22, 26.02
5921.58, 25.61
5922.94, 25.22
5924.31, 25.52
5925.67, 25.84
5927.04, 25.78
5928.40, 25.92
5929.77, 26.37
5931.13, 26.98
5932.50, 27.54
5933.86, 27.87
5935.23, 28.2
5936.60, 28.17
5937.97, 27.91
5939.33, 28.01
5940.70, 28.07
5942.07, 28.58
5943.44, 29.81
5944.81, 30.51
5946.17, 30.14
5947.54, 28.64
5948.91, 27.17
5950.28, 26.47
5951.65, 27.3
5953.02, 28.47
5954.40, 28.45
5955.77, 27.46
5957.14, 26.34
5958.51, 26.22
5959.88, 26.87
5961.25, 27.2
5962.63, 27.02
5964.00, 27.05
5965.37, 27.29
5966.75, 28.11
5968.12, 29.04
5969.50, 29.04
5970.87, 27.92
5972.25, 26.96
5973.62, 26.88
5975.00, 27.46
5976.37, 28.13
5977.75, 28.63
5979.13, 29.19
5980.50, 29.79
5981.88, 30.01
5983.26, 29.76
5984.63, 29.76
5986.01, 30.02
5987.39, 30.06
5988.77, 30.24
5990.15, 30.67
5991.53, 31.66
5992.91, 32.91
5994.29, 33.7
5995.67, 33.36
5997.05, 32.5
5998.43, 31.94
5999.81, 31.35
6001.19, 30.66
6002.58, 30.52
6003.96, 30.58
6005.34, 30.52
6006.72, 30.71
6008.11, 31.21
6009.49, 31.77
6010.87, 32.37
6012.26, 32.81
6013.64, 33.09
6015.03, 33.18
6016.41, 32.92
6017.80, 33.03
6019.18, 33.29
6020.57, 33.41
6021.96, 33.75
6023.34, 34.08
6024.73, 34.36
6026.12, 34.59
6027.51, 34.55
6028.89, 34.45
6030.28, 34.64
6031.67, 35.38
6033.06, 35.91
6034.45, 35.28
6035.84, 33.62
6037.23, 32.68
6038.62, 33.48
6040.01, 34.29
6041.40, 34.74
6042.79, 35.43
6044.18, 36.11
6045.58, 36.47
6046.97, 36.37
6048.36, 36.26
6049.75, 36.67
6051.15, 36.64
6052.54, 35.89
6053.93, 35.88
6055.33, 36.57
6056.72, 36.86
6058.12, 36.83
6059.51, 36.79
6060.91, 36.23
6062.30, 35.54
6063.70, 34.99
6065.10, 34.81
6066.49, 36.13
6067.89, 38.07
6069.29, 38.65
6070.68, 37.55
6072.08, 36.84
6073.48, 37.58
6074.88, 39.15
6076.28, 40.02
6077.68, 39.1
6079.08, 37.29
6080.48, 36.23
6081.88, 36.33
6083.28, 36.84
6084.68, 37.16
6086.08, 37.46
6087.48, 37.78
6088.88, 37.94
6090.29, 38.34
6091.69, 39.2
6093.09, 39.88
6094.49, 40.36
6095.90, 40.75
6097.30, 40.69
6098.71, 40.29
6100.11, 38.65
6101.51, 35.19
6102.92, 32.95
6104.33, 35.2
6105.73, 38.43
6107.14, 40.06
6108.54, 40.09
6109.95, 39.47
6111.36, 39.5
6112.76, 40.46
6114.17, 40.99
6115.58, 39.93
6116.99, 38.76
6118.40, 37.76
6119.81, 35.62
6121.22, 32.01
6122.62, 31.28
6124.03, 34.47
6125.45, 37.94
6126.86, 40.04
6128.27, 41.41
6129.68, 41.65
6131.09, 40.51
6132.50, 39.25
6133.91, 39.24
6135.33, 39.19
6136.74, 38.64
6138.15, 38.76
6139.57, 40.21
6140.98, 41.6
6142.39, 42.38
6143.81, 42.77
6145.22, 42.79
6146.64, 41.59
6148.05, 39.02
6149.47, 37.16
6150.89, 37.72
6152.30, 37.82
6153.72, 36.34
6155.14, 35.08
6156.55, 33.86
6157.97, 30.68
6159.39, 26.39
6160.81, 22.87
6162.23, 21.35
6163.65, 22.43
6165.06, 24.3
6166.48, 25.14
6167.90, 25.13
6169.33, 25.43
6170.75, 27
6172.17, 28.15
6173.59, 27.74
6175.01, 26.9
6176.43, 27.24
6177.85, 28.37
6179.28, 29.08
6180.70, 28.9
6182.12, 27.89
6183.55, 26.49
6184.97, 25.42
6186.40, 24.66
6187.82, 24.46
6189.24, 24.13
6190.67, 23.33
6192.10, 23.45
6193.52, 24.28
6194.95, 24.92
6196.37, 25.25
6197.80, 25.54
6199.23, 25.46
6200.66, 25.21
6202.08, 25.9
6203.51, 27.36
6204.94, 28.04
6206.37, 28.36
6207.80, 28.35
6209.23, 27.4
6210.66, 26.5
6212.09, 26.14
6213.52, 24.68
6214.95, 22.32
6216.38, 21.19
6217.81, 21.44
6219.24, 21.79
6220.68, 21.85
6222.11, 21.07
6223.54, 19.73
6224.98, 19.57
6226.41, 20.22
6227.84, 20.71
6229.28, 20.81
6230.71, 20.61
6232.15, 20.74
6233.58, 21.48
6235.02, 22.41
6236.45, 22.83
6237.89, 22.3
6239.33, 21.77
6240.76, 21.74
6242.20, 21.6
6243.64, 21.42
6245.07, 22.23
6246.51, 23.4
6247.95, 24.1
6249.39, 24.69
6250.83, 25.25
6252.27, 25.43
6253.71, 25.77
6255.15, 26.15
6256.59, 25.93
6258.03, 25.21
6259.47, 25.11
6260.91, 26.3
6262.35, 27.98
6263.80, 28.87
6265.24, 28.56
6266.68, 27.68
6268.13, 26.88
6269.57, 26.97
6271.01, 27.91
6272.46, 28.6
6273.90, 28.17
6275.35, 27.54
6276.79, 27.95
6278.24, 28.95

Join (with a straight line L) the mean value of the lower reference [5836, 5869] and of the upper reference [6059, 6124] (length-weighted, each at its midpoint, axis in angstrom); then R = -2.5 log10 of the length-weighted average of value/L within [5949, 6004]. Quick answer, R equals 0.20 mag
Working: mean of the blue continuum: 31.9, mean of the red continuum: 37.7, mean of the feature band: 29.1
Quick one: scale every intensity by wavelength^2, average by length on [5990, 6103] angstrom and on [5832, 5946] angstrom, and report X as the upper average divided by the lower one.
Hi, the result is 1.4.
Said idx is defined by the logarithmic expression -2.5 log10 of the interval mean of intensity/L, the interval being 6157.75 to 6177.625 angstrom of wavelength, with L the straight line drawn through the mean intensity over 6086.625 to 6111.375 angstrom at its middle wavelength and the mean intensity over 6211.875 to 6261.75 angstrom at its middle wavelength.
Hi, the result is 0.19 mag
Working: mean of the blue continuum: 38.6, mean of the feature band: 25.7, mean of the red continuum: 22.8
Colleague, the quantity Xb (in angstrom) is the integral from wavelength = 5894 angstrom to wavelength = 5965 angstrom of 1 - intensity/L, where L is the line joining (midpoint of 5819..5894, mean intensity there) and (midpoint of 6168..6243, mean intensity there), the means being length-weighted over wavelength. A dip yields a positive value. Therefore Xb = 6.6 angstrom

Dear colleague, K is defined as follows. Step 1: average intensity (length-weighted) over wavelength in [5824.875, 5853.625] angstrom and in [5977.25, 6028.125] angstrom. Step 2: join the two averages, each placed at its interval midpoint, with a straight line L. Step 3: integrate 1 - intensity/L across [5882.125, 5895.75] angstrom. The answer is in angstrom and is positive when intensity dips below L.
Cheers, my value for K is 7.94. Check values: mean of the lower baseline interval 34.6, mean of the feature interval 14.1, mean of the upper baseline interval 31.8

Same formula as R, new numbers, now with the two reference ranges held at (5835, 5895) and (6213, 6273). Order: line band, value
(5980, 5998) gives -0.21 mag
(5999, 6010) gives -0.20 mag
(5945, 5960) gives -0.07 mag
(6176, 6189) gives -0.11 mag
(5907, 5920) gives 0.07 mag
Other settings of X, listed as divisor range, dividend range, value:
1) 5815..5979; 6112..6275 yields 1.16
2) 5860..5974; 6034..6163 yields 1.60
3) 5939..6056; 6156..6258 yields 0.84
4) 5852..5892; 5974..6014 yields 1.31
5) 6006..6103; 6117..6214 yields 0.90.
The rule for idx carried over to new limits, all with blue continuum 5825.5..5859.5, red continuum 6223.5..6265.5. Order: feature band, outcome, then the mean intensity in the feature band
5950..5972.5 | 0.12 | 27.5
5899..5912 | 0.42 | 21.7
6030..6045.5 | -0.21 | 34.7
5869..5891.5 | 0.47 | 21.3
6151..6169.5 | -0.12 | 28.6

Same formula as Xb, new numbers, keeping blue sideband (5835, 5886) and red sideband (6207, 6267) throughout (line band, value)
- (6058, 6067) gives -3.3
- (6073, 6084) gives -5.0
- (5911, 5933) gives 2.0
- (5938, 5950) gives -0.3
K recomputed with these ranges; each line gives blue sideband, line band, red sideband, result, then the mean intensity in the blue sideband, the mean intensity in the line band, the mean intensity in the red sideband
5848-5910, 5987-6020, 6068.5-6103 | 0.24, 23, 31.9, 38.2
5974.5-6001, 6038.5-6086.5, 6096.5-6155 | -2.26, 30.6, 36.6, 38.7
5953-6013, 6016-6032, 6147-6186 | -2.45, 29.6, 34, 29.1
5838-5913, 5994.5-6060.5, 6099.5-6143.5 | -1.51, 24.7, 34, 38.5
